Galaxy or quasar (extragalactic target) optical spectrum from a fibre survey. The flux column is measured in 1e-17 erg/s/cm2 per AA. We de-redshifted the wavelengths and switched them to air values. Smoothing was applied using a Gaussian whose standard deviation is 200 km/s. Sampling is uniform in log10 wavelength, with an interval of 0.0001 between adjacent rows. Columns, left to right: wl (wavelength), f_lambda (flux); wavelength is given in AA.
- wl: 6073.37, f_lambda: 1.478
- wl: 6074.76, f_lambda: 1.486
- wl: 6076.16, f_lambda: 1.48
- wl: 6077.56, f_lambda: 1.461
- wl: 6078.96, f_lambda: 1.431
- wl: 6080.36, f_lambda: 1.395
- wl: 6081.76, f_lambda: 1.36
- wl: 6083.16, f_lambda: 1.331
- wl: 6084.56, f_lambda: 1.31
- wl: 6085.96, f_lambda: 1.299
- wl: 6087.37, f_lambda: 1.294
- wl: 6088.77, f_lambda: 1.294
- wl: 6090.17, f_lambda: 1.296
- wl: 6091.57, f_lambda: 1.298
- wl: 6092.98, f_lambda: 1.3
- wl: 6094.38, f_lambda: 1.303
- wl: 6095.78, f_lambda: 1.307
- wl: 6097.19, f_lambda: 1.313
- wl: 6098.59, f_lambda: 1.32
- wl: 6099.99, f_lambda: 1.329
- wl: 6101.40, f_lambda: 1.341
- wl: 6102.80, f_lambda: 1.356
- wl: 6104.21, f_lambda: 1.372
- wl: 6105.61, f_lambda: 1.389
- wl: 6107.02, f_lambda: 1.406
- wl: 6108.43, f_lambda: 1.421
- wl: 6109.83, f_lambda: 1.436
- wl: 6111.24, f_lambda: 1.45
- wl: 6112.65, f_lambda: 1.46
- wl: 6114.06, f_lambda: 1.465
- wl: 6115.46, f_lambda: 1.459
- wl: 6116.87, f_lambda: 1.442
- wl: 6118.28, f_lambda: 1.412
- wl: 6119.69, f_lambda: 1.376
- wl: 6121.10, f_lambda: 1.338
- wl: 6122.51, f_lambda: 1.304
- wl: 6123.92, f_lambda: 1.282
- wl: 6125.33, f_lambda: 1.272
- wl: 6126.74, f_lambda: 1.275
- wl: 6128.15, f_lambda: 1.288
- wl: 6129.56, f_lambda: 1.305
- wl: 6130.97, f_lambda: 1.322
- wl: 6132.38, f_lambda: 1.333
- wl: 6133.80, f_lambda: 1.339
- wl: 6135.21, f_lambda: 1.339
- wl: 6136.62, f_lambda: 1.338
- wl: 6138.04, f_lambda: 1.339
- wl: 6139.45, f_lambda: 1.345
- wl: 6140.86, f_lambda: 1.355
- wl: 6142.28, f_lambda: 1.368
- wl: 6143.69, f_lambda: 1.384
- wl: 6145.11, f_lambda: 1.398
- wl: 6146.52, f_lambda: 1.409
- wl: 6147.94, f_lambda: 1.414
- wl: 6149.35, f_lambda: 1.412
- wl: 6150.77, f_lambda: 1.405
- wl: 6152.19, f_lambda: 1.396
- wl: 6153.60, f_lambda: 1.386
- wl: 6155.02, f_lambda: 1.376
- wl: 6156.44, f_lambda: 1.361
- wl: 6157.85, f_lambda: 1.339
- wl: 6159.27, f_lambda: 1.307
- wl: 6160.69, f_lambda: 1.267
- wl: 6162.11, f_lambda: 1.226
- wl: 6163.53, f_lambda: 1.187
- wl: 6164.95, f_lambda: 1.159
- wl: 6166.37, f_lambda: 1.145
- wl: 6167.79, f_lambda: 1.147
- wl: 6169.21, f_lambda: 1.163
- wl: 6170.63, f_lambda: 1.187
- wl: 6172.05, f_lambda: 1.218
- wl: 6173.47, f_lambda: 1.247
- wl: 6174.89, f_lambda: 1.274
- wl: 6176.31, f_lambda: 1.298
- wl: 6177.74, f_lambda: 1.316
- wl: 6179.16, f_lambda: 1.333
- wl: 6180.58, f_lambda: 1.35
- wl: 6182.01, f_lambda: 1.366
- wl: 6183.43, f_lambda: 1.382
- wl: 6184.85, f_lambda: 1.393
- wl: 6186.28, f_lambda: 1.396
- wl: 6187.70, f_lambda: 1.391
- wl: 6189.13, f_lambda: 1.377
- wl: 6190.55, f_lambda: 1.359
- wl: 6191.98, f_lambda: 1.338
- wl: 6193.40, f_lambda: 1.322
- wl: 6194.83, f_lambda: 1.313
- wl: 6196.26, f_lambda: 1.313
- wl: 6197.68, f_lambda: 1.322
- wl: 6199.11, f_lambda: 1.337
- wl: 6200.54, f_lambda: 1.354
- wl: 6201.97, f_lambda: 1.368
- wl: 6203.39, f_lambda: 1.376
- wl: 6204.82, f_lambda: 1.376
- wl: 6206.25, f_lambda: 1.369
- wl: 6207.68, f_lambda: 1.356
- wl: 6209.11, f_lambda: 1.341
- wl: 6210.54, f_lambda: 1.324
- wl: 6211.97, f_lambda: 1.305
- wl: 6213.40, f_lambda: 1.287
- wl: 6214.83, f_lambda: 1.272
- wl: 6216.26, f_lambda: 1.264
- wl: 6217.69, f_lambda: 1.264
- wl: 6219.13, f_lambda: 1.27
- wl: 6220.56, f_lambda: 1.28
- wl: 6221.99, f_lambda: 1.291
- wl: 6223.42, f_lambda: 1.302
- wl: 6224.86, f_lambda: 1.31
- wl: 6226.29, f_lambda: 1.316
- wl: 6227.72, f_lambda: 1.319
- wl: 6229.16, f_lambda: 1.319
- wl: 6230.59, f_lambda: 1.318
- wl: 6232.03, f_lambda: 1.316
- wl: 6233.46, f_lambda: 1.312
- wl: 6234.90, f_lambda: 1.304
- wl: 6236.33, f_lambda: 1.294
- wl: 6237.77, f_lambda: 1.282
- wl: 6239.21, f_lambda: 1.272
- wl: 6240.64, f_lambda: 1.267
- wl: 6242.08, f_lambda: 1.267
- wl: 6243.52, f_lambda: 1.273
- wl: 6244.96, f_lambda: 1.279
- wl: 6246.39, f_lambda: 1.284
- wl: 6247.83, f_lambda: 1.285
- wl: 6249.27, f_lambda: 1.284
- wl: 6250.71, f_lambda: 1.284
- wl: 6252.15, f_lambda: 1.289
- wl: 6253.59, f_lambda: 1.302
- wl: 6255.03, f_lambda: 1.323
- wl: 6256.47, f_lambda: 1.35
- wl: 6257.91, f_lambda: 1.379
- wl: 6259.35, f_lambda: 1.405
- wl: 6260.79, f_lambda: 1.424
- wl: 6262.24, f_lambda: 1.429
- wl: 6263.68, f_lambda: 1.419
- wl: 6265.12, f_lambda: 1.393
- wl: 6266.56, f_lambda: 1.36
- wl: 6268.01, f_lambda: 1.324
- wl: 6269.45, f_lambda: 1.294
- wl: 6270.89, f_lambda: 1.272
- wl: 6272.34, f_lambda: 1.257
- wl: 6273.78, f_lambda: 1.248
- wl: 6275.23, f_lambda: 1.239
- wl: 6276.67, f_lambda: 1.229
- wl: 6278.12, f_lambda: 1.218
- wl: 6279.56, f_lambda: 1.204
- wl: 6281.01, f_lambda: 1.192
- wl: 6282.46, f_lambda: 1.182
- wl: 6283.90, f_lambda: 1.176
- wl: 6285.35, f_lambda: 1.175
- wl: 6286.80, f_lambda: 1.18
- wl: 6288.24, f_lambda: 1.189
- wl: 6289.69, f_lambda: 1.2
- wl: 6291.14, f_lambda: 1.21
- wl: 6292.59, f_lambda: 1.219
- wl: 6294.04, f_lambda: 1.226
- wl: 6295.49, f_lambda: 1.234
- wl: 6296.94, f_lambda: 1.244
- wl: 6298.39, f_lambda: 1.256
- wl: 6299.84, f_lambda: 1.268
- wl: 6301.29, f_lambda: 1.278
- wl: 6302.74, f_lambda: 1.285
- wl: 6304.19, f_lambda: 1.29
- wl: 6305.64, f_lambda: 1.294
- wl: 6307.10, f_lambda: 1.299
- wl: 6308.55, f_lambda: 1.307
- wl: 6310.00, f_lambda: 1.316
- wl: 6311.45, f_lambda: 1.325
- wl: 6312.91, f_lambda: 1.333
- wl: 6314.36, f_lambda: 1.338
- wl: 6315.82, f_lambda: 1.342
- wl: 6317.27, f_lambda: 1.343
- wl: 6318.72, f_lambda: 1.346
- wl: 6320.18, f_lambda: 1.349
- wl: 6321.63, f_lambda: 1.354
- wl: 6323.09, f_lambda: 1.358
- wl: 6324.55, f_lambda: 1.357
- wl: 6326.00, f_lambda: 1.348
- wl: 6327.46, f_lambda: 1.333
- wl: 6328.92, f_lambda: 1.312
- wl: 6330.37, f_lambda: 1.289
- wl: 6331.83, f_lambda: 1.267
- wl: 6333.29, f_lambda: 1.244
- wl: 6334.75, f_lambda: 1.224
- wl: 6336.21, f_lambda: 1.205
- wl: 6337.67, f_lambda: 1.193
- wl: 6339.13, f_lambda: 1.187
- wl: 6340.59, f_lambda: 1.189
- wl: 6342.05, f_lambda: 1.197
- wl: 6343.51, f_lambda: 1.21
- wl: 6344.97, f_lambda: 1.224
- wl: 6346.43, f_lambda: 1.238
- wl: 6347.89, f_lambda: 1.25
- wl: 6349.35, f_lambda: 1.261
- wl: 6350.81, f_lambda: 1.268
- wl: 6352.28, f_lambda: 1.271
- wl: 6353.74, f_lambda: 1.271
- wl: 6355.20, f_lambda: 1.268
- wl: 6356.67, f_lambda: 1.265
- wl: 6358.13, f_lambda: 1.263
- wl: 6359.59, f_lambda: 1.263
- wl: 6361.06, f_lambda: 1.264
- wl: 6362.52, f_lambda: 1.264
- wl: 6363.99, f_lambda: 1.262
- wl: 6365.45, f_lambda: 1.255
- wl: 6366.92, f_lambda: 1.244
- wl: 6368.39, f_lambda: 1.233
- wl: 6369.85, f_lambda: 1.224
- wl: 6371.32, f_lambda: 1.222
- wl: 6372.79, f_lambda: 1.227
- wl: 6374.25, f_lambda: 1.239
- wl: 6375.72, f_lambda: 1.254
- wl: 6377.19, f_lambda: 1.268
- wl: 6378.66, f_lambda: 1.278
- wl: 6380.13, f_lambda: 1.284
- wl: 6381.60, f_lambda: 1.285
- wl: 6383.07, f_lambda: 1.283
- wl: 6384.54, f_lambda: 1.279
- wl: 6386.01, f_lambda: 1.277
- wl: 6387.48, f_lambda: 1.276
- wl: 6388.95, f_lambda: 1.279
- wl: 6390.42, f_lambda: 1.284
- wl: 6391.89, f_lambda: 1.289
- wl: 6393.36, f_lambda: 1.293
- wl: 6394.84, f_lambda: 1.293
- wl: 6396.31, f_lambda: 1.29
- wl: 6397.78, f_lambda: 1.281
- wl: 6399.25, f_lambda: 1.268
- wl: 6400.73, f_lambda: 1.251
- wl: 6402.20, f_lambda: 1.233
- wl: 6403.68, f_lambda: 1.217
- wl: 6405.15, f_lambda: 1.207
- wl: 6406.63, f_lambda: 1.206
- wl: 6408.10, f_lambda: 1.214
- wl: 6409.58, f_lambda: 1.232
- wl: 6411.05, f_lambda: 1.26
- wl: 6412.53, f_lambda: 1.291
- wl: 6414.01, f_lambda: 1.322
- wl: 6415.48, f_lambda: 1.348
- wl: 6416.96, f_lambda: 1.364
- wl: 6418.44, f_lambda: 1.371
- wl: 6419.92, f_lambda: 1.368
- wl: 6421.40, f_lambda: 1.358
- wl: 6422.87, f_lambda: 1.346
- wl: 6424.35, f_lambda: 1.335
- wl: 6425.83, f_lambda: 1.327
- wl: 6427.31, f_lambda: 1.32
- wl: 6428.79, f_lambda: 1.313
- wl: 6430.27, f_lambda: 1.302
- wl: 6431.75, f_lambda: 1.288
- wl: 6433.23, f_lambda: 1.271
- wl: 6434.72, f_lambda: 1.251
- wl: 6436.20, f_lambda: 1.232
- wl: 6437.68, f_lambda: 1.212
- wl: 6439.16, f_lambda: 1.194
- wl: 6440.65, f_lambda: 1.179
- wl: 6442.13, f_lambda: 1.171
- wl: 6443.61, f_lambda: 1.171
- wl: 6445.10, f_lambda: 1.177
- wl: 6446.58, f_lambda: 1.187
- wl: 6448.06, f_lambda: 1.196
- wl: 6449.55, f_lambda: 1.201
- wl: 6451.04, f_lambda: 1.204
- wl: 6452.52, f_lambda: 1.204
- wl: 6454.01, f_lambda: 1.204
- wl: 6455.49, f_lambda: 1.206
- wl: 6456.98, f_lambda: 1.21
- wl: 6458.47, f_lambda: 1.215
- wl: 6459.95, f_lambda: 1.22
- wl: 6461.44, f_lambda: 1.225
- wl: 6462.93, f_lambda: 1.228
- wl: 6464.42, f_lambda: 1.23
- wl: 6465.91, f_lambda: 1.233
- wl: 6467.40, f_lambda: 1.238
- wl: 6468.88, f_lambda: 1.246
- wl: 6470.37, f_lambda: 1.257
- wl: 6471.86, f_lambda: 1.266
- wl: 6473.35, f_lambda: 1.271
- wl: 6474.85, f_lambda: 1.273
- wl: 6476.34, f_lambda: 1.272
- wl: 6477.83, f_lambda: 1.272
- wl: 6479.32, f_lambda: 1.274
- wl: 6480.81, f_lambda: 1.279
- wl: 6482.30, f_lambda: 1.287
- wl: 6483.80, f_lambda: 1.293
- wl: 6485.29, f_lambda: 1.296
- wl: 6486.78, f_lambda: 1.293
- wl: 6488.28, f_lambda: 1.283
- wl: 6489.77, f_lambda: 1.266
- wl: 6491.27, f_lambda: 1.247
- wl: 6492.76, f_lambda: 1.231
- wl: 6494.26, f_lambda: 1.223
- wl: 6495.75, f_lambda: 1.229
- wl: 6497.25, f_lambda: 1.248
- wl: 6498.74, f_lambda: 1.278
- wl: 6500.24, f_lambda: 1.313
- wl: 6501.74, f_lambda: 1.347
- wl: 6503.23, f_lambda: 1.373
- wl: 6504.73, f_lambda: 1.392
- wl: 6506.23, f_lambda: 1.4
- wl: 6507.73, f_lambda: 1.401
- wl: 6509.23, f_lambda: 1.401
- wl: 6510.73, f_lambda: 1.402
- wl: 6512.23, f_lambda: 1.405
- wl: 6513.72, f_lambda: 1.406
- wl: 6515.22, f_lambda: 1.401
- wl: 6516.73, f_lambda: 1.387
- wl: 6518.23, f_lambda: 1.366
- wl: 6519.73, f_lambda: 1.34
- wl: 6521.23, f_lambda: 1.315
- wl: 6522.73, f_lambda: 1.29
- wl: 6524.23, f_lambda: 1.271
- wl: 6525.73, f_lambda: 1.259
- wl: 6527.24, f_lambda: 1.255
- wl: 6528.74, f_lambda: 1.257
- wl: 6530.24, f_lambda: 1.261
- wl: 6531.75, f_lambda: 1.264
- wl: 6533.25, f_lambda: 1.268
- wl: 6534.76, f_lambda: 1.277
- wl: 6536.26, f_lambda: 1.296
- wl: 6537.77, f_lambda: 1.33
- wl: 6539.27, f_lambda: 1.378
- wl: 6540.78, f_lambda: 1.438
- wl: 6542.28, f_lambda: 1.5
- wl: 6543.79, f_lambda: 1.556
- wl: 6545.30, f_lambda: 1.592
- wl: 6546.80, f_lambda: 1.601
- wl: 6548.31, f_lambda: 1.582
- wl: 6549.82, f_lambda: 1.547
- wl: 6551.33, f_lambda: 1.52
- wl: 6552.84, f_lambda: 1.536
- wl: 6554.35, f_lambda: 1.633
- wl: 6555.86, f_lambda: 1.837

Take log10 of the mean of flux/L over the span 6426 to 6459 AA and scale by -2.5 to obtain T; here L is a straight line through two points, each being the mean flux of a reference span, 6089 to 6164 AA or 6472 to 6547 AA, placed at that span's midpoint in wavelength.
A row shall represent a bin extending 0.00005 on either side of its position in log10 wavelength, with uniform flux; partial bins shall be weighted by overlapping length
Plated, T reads 0.092 mag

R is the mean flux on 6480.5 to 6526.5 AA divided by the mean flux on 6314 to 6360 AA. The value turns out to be 1.0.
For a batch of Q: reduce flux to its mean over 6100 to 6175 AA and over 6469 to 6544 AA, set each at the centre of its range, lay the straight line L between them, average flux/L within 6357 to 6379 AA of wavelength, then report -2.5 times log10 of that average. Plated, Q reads 0.06 mag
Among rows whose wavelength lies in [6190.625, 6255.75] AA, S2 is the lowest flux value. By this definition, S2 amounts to 1.264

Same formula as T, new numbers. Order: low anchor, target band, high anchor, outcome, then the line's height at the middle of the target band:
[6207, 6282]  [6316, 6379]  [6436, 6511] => 0.014 mag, 1.28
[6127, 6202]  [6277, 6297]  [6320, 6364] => 0.070 mag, 1.28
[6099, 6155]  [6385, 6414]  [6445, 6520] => 0.034 mag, 1.3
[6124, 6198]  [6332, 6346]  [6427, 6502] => 0.056 mag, 1.28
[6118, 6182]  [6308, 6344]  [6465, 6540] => 0.013 mag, 1.31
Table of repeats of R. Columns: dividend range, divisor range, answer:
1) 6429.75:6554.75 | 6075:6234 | 0.98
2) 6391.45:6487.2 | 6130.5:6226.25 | 0.95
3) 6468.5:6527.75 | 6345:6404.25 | 1.04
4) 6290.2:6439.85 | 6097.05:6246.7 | 0.96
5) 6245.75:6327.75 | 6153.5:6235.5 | 0.99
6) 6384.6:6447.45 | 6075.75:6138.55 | 0.94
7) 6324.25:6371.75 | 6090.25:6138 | 0.93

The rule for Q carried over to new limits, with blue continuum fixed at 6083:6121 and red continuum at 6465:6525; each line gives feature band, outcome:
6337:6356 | 0.080 mag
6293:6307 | 0.059 mag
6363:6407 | 0.053 mag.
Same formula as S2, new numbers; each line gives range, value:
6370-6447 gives 1.171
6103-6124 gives 1.282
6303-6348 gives 1.187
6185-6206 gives 1.313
